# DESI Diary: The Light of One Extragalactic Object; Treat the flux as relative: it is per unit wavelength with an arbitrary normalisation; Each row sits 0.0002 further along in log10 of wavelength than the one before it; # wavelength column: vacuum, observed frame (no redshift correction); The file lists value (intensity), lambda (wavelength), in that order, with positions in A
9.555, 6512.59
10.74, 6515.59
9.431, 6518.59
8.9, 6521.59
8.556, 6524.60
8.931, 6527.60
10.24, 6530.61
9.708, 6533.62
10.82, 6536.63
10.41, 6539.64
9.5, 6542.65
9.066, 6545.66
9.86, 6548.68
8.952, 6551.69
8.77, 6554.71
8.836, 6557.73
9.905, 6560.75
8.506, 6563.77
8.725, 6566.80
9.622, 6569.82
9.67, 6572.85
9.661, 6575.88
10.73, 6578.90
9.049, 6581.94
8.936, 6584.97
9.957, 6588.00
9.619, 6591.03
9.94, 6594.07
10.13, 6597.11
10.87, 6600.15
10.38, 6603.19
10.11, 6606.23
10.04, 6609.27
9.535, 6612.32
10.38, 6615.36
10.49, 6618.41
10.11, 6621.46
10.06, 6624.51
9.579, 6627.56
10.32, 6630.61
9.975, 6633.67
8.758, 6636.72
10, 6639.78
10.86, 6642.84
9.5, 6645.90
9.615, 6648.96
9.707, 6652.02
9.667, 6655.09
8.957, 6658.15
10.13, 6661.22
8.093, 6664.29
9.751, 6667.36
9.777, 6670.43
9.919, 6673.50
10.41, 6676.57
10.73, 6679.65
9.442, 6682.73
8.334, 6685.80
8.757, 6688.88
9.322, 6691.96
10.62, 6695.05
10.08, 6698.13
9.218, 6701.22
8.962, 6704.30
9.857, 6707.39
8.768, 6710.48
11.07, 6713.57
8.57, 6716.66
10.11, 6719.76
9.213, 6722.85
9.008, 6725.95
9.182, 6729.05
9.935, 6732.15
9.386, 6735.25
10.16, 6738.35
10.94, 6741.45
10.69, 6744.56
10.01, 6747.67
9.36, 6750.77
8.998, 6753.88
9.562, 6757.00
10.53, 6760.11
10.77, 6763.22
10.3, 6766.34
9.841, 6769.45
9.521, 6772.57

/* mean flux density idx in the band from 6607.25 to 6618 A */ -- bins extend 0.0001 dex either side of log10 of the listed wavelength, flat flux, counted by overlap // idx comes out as 10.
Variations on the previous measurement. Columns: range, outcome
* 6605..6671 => 9.79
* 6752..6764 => 9.89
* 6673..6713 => 9.6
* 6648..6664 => 9.5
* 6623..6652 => 9.85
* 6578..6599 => 9.75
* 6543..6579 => 9.31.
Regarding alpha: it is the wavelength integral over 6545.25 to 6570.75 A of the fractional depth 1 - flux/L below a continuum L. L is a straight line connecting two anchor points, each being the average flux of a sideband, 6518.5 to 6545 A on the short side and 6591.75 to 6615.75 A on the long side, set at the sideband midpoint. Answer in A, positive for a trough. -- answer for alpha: 1.74 A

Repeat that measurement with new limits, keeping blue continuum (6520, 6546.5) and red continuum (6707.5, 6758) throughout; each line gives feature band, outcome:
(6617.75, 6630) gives -0.5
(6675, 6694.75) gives 0.2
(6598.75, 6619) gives -1.3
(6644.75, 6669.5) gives 0.6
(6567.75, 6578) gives -0.1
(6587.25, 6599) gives -0.4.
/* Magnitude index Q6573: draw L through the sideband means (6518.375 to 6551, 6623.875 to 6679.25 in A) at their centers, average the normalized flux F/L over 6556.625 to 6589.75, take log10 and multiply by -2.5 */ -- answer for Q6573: 0.02 mag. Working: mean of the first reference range 9.58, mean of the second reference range 9.74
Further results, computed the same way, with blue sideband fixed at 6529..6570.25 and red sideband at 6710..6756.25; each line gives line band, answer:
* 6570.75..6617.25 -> -0.044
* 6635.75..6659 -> -0.007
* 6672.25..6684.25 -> -0.053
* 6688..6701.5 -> -0.001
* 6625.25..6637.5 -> -0.017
